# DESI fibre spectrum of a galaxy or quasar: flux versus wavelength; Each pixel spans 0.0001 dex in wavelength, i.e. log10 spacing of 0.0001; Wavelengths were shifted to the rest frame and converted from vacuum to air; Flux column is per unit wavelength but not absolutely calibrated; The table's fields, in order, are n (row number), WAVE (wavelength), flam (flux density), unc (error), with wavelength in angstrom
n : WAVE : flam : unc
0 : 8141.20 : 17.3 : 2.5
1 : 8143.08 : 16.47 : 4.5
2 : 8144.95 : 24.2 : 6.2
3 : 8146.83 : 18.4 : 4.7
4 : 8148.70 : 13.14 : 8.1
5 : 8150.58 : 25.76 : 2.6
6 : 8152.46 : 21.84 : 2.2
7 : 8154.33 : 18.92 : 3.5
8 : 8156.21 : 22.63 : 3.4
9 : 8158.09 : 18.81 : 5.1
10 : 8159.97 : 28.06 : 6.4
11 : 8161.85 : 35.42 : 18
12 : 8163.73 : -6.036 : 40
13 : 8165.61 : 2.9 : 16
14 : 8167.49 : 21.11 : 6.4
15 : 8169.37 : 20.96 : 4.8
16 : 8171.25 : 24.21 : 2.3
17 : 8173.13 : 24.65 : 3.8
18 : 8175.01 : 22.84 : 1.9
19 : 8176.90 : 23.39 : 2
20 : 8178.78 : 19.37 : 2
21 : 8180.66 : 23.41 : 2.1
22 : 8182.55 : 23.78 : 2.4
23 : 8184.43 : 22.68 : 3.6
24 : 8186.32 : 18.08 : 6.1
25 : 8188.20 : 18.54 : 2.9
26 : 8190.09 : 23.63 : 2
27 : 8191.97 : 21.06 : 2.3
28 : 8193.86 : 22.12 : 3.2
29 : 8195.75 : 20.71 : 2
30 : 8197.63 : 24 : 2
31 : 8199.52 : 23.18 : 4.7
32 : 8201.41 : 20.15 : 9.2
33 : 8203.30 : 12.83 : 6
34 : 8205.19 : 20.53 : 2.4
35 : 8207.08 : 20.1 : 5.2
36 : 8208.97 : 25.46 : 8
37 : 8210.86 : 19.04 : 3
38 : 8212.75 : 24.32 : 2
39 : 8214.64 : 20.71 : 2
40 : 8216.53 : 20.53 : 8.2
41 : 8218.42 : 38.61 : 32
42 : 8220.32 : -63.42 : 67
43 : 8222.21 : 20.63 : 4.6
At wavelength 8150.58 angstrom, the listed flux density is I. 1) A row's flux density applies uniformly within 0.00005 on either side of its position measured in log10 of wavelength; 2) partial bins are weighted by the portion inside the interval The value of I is 25.76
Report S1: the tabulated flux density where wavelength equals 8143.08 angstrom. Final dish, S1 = 16.47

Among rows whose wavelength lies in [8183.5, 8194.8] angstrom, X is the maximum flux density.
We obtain 23.63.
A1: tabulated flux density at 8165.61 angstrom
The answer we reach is 2.9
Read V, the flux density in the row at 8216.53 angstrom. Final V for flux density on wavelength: 20.53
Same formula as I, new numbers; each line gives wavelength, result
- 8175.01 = 22.84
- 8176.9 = 23.39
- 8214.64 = 20.71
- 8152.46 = 21.84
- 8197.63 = 24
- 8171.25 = 24.21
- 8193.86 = 22.12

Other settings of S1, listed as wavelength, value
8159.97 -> 28.06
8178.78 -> 19.37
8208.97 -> 25.46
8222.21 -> 20.63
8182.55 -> 23.78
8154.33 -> 18.92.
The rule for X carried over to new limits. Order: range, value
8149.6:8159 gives 25.76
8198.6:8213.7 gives 25.46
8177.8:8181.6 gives 23.41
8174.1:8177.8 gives 23.39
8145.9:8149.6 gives 18.4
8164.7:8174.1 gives 24.65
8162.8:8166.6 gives 2.9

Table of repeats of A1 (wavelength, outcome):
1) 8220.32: -63.42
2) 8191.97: 21.06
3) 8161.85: 35.42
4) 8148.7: 13.14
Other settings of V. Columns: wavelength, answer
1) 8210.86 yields 19.04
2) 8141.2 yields 17.3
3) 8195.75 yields 20.71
